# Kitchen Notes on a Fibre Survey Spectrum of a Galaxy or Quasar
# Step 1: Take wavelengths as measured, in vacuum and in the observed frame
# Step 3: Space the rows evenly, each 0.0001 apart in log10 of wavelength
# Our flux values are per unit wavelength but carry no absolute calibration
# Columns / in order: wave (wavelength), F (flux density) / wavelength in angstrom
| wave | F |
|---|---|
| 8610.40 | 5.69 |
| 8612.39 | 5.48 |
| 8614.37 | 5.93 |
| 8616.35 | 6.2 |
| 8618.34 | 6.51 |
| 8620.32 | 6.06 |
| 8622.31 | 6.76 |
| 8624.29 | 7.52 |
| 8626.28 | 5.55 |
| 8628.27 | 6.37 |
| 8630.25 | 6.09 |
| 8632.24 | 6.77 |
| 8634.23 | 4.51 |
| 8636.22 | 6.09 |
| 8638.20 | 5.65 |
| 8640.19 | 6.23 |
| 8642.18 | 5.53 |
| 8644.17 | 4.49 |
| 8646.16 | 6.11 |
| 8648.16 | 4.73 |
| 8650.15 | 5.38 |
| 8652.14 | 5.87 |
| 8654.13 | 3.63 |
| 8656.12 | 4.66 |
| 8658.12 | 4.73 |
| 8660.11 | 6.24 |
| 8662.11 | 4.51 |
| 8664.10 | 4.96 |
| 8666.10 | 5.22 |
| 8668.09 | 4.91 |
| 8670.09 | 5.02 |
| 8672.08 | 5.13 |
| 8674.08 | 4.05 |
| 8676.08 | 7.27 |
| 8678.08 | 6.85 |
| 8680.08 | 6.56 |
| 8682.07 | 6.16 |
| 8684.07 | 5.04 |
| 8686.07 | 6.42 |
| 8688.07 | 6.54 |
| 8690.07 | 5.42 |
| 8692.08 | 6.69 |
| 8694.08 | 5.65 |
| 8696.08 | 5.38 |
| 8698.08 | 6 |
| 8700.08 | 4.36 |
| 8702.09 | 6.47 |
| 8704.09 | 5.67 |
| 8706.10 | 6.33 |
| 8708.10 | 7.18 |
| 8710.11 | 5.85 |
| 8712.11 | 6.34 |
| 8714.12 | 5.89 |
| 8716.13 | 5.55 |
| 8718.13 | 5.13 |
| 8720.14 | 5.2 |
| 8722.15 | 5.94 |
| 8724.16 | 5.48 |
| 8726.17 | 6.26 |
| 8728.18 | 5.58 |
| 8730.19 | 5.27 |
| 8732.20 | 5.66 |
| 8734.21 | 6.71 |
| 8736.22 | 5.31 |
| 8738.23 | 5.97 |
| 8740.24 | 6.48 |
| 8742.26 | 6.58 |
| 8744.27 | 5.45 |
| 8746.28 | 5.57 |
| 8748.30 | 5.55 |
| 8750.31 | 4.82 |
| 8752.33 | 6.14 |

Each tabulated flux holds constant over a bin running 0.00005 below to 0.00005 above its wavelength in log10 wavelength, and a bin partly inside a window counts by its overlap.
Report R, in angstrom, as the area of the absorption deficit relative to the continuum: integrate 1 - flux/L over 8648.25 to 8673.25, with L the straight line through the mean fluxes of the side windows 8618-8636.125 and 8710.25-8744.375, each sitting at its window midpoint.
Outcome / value 4.4 angstrom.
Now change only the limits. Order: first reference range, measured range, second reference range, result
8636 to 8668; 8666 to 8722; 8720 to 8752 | -3.2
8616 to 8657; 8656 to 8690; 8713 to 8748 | 1.1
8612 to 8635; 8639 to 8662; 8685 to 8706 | 3.2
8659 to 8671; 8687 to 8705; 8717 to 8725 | -1.7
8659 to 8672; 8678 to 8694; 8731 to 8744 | -2.2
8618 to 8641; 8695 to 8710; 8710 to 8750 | -0.1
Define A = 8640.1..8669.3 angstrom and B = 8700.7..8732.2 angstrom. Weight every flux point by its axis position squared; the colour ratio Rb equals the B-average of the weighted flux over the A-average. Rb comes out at 1.16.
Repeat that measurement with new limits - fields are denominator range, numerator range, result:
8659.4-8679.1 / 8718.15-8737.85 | 1.07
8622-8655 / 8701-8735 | 1.05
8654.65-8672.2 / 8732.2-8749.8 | 1.20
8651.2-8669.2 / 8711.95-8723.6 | 1.15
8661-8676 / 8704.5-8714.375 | 1.28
